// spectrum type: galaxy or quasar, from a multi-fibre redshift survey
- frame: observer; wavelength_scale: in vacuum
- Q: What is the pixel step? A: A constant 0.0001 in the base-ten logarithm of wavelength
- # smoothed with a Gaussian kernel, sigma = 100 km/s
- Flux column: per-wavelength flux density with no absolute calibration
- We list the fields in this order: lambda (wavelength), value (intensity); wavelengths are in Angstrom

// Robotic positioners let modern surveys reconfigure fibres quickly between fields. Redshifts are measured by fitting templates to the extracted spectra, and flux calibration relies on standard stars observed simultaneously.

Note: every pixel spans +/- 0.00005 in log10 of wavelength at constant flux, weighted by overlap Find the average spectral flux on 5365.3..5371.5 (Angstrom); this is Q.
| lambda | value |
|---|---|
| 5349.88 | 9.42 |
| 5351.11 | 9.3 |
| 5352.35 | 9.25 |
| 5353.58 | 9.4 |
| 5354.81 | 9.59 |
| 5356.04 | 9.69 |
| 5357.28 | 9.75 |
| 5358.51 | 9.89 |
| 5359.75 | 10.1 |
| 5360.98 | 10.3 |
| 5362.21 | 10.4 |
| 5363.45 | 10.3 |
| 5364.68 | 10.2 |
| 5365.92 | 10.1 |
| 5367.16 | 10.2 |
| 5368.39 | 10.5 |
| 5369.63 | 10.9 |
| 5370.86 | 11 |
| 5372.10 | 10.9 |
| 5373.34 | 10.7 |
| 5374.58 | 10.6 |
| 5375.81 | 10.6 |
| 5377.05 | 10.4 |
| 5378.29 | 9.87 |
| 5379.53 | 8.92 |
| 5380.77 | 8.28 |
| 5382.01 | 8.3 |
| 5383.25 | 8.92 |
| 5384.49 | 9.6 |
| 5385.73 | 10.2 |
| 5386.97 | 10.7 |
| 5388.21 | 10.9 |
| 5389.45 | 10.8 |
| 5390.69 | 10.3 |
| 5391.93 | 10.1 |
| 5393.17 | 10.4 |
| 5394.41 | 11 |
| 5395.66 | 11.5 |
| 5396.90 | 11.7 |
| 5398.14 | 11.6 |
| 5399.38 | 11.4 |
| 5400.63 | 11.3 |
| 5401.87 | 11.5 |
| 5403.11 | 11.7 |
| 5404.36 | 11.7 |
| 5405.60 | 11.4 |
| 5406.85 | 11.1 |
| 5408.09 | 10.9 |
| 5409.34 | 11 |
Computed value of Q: 10.5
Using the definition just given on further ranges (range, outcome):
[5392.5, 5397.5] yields 11.1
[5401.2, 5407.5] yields 11.5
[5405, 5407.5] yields 11.2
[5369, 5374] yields 10.9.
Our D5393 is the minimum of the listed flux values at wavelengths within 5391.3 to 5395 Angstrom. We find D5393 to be 10.1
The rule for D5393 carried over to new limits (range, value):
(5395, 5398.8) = 11.5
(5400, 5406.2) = 11.3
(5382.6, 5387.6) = 8.92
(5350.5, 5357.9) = 9.25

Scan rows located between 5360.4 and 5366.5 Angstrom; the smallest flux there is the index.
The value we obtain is 10.1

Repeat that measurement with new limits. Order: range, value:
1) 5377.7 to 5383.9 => 8.28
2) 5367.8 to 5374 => 10.5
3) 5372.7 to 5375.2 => 10.6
